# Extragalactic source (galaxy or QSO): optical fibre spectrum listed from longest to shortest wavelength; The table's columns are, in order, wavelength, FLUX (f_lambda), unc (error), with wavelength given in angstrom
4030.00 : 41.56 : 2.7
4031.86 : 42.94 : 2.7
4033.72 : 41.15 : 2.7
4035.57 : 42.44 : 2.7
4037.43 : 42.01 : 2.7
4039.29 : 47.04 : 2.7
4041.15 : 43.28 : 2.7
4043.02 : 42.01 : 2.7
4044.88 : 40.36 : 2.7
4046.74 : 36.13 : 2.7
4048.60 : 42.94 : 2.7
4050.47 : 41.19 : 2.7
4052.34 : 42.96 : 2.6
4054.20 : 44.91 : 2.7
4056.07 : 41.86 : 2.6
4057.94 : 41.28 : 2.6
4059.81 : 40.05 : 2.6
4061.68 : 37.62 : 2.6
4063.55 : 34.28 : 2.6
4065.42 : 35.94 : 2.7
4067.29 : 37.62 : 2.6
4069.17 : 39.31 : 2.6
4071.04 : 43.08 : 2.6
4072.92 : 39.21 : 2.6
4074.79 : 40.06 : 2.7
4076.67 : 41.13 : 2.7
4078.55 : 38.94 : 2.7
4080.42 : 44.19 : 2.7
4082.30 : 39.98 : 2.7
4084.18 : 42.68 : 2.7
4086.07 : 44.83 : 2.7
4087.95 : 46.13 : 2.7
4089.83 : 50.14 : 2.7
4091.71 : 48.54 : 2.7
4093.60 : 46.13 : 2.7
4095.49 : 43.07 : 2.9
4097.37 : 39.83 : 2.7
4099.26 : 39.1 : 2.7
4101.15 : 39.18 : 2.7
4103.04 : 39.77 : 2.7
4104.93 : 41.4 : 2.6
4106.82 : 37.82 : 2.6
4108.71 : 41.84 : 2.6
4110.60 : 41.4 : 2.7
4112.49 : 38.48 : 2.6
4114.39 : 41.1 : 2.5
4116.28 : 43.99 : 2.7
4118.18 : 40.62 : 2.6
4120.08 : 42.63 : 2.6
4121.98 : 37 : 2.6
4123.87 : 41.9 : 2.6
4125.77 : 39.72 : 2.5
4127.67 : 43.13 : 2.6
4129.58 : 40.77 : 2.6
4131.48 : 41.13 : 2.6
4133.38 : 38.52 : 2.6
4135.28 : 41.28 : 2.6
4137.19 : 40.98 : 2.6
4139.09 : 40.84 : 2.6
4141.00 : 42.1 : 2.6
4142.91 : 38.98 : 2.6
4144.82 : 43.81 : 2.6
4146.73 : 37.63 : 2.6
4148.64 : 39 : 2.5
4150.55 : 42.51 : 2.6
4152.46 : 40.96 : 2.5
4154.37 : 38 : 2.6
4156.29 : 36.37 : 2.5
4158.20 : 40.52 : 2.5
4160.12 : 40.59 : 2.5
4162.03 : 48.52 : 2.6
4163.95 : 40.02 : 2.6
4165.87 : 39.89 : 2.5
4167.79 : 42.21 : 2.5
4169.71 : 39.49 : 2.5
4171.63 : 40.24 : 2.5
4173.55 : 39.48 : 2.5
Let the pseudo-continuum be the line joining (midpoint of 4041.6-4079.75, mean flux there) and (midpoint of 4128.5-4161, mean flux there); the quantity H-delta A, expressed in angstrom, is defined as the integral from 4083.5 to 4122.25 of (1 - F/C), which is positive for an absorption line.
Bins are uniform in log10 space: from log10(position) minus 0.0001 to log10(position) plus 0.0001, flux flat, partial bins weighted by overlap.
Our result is -2.0 angstrom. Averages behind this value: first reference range 40.1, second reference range 40.2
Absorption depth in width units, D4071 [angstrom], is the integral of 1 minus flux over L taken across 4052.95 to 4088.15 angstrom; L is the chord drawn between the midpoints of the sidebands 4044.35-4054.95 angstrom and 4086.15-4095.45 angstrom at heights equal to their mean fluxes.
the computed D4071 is 2.9 angstrom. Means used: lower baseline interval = 41.4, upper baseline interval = 47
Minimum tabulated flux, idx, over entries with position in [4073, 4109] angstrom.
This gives 37.82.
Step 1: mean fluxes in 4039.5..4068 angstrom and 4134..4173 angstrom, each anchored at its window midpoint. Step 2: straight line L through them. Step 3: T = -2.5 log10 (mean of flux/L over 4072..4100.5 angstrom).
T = -0.06 mag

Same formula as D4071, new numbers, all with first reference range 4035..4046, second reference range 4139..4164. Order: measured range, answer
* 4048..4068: 1.1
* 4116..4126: 0.1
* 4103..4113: 0.3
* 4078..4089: -0.3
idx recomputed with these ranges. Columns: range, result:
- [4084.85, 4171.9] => 36.37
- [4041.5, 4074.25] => 34.28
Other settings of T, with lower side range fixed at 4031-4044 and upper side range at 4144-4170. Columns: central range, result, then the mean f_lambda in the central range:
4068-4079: 0.05 mag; 40.3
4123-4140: 0.01 mag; 40.9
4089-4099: -0.08 mag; 45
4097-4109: 0.05 mag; 39.7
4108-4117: 0.01 mag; 41.3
